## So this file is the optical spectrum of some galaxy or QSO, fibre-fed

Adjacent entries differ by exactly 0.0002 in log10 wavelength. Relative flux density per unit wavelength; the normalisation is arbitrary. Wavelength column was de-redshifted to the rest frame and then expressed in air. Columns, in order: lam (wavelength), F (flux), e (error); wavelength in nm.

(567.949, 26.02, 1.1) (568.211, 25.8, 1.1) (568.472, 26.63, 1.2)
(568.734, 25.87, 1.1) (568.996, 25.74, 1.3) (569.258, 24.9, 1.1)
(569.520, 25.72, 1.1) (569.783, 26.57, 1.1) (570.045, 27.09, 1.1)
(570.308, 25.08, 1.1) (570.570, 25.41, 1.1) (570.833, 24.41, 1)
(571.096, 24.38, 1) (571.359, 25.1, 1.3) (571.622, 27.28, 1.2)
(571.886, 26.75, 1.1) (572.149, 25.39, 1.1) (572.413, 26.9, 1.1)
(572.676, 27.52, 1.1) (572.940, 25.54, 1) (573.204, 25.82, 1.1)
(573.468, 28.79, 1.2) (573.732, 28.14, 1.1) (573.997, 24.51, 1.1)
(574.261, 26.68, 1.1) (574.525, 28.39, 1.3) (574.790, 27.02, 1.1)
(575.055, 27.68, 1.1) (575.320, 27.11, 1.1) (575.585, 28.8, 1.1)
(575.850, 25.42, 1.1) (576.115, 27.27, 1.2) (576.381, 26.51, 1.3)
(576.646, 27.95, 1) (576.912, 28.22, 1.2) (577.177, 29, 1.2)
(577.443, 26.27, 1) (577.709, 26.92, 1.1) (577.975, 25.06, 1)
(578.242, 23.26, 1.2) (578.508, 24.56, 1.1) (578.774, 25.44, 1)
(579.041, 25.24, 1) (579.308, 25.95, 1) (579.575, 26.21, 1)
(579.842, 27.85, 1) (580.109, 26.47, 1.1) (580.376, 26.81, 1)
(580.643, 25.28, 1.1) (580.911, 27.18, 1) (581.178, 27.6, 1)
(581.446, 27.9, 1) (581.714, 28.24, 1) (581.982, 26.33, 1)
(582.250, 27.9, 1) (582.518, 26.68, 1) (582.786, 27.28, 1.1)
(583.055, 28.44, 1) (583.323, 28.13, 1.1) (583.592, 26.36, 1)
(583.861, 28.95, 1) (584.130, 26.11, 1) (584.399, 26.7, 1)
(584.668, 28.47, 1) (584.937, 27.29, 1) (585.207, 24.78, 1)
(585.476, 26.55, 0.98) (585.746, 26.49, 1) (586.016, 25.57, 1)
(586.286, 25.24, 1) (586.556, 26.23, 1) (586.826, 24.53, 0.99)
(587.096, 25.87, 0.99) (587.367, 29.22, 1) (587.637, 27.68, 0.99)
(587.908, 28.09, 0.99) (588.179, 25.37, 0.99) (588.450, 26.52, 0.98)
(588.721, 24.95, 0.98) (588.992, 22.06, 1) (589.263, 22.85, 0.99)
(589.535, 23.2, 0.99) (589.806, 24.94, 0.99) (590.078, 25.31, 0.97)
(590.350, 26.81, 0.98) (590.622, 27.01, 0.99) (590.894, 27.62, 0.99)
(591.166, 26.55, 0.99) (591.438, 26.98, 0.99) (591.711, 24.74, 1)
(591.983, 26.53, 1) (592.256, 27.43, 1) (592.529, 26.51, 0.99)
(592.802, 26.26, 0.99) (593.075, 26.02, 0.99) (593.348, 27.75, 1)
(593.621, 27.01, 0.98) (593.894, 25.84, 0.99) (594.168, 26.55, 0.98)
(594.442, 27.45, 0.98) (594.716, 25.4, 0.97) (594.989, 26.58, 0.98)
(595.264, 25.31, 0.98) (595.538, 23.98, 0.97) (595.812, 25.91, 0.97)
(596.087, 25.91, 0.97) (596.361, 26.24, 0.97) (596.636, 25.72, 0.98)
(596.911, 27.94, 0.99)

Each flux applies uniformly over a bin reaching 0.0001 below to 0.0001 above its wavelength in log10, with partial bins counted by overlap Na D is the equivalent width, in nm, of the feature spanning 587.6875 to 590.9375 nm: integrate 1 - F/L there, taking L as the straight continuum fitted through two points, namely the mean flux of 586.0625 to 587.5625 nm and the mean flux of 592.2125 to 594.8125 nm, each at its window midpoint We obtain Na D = 0.12 nm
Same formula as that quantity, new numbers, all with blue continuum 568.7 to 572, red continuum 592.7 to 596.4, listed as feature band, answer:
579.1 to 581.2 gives -0.055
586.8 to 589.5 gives 0.038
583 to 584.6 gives -0.092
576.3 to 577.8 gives -0.099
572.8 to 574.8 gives -0.084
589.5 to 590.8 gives 0.019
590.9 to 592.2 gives -0.016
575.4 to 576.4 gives -0.049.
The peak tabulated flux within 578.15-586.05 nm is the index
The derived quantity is 28.95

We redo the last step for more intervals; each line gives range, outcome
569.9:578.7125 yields 29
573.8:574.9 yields 28.39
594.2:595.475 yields 27.45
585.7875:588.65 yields 29.22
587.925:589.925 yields 26.52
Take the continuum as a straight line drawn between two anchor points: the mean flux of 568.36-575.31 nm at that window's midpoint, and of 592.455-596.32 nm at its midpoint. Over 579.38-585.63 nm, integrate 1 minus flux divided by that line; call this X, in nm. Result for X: -0.204 nm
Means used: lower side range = 26.3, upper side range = 26.2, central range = 27.1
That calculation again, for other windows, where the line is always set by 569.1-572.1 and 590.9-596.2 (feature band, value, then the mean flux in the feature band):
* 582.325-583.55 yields -0.07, 27.6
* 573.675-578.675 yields -0.18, 26.7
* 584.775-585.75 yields -0.01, 26.3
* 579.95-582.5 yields -0.11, 27.1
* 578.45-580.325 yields -0.01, 26.1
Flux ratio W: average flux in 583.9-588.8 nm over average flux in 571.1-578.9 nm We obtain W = 0.99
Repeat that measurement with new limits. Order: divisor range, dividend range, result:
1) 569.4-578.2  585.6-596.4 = 0.98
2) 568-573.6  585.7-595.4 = 1.00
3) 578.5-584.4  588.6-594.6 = 0.96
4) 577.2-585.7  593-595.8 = 0.98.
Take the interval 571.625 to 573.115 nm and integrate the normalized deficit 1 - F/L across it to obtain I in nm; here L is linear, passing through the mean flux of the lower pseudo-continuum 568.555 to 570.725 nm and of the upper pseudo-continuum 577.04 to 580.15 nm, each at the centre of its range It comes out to -0.04 nm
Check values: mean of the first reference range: 25.8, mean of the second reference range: 26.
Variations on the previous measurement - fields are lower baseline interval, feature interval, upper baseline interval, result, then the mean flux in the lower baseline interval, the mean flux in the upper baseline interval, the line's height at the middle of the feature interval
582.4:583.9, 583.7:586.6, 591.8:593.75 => 0.085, 27.6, 26.7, 27.4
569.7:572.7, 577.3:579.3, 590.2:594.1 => 0.066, 25.9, 26.6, 26.2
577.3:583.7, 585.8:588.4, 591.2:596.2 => -0.003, 26.6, 26.2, 26.4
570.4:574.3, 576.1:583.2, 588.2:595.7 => -0.187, 26.2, 25.9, 26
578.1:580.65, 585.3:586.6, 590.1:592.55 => 0.013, 25.7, 26.6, 26.2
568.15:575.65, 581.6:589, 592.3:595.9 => -0.121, 26.4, 26.2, 26.3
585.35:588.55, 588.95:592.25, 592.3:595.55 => 0.104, 26.4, 26.3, 26.4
